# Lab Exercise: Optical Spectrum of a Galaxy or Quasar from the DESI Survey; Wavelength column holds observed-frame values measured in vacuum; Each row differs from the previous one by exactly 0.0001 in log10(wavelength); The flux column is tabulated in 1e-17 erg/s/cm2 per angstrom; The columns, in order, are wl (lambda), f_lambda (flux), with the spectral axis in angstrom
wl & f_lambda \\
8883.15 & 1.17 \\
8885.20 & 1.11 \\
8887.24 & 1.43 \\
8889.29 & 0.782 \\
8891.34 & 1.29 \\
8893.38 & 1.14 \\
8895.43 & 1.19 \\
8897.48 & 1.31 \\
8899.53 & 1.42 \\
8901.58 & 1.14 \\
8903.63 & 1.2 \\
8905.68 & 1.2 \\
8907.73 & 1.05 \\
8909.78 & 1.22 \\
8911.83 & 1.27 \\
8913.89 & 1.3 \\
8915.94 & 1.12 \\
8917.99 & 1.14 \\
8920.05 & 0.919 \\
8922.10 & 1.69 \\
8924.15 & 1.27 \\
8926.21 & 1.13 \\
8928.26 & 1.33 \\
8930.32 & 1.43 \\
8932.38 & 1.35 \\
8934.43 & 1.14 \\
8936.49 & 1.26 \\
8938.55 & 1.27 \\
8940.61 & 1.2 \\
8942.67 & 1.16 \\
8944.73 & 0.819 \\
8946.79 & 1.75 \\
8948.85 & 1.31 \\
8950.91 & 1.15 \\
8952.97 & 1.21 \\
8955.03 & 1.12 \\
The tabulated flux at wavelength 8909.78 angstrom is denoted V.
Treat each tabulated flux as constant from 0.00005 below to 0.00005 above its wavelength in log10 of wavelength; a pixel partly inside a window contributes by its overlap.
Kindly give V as 1.22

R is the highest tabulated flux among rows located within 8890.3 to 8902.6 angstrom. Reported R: 1.42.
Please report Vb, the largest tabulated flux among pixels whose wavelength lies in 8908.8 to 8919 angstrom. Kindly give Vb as 1.3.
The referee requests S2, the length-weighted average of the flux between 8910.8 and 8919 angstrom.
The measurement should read 1.21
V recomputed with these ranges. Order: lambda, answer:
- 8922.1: 1.69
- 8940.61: 1.2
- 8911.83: 1.27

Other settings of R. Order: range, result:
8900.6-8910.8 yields 1.22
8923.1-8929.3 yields 1.33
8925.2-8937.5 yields 1.43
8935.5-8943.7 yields 1.27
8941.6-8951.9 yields 1.75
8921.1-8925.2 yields 1.69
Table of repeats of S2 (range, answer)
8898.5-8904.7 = 1.25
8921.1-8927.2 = 1.36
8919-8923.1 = 1.3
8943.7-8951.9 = 1.26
